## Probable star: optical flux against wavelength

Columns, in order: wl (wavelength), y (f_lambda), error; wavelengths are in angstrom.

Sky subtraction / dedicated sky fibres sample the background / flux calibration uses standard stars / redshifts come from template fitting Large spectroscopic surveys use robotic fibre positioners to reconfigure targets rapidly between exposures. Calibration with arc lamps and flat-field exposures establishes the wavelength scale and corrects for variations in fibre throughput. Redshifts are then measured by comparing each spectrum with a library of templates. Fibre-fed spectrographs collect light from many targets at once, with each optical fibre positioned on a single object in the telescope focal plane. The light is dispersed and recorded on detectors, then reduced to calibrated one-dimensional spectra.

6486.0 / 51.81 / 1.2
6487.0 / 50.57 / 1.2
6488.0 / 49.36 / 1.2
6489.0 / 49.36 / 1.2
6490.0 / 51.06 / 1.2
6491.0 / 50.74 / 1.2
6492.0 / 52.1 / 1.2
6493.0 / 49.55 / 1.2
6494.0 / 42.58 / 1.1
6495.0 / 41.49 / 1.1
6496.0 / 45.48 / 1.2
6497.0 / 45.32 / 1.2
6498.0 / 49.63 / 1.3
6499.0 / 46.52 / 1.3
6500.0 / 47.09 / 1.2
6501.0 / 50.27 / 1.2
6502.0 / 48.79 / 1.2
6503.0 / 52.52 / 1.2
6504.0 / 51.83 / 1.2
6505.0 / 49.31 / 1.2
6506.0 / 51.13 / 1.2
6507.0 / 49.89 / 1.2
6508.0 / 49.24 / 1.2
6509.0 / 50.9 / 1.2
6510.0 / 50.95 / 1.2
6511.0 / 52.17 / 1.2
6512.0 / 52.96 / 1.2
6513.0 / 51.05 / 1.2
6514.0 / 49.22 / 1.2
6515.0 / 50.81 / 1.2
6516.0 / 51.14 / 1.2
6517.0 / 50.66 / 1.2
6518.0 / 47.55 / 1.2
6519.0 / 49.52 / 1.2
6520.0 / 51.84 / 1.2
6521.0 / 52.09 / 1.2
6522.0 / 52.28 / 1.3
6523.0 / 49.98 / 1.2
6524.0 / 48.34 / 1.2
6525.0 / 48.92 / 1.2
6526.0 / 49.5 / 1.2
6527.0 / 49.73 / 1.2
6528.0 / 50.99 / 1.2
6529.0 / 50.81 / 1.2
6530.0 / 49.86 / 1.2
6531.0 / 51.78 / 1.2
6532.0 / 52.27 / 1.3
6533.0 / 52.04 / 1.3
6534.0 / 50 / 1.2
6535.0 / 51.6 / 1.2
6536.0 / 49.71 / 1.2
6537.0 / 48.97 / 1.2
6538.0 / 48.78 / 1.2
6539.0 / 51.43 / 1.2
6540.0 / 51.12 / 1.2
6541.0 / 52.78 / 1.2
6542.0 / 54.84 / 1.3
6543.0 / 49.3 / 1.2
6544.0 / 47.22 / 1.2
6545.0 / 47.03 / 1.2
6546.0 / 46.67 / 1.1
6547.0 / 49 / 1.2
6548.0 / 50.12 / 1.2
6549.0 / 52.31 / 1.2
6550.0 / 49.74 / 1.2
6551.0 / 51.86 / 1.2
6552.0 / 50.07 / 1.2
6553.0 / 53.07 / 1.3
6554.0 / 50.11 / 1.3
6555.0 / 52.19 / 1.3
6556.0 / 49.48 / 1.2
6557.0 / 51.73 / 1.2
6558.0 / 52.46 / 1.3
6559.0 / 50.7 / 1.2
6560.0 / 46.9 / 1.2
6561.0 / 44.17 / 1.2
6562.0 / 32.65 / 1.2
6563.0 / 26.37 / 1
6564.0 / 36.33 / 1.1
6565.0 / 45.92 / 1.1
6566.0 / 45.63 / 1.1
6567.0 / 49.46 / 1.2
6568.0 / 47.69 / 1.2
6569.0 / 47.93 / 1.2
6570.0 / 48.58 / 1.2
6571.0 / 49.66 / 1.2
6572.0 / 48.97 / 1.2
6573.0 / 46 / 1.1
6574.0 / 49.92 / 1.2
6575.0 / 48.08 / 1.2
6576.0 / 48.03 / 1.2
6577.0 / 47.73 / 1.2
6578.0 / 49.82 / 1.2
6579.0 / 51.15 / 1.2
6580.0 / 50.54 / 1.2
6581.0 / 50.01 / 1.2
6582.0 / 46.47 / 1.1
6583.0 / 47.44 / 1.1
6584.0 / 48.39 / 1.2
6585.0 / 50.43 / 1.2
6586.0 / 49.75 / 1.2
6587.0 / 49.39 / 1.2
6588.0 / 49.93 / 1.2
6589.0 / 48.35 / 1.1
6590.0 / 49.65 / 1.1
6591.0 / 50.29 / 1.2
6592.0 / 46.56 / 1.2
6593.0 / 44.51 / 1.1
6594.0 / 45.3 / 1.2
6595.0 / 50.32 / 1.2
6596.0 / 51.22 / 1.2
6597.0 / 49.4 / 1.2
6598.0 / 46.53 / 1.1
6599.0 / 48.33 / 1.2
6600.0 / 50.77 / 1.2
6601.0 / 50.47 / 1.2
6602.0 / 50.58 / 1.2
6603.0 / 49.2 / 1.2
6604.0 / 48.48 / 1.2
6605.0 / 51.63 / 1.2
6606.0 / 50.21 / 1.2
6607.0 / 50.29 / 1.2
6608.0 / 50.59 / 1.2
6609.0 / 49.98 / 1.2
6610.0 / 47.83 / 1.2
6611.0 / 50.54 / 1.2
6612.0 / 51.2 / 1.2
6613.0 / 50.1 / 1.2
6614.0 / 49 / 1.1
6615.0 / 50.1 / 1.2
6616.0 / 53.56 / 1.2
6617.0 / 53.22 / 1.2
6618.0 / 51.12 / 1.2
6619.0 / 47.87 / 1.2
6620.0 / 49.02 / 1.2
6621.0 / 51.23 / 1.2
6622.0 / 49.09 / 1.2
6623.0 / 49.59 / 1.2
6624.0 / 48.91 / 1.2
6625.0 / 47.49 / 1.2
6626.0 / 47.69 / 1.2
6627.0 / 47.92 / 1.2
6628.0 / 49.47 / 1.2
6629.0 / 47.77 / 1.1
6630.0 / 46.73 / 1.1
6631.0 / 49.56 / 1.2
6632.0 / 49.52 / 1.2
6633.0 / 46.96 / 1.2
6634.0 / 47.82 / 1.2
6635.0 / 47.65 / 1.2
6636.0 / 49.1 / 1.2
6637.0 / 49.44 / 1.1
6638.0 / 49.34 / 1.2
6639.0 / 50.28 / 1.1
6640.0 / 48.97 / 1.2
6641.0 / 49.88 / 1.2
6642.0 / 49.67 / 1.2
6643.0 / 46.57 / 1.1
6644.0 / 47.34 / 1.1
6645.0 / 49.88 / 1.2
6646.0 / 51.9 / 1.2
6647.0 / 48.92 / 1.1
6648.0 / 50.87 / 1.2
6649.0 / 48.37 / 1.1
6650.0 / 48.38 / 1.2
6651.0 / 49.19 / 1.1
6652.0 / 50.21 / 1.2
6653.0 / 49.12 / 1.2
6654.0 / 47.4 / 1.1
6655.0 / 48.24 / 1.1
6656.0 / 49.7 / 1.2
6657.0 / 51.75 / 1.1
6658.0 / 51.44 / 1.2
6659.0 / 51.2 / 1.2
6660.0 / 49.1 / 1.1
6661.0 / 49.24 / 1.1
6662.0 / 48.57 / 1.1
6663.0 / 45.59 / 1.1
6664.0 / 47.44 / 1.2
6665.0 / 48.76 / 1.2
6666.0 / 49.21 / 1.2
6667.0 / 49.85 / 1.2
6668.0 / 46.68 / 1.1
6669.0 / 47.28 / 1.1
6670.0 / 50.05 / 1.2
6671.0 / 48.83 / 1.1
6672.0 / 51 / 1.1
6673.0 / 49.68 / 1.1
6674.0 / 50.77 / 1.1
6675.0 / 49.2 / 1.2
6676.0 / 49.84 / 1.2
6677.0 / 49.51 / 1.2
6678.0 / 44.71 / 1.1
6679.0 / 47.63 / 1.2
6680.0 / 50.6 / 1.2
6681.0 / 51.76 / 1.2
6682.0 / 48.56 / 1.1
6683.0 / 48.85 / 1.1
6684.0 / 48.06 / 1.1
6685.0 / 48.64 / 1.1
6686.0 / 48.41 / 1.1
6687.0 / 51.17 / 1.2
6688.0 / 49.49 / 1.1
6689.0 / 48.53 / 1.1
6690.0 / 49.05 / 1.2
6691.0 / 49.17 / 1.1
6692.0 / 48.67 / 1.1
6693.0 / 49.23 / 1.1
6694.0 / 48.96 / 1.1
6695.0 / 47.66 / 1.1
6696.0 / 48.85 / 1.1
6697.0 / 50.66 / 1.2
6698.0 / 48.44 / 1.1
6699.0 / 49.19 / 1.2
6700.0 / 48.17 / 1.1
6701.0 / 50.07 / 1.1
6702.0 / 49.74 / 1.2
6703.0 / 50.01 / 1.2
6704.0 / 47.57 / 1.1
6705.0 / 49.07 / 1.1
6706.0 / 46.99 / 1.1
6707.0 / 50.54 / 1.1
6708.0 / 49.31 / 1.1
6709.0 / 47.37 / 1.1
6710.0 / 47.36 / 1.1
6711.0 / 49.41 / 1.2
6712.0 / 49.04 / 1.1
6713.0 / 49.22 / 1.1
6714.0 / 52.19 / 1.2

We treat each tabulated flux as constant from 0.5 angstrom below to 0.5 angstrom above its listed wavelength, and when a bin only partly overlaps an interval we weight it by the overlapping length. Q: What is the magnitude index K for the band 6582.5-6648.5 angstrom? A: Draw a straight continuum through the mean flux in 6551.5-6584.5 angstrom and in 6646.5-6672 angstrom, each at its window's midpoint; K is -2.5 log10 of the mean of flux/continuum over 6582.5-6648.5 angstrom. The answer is -0.02 mag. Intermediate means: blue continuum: 47.4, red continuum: 49.1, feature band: 49.3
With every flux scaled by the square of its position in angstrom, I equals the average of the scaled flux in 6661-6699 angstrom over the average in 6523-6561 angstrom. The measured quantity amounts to 1.01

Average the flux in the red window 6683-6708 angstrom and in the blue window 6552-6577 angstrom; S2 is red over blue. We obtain 1.05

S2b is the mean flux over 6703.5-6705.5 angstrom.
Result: 48.3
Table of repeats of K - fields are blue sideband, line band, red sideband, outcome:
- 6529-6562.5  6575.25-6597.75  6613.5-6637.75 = 0.01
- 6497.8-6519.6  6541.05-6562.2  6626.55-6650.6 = 0.01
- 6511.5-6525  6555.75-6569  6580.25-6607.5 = 0.12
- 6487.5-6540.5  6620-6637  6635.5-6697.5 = 0.02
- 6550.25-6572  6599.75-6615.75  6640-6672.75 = -0.05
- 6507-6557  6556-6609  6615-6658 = 0.04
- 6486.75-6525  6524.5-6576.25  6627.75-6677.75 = 0.02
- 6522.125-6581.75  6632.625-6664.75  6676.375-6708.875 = 0.00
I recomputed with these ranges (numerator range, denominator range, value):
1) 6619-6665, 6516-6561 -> 1.00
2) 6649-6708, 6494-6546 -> 1.03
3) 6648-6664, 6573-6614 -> 1.02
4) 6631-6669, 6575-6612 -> 1.01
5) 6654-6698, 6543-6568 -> 1.08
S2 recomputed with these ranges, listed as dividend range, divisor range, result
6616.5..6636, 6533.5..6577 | 1.01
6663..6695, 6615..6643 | 1.00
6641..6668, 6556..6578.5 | 1.06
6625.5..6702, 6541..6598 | 1.02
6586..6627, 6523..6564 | 1.01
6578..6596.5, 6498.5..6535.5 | 0.97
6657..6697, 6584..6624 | 0.99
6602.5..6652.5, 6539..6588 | 1.02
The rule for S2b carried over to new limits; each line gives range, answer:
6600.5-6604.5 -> 49.7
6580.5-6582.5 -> 48.2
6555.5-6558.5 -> 51.2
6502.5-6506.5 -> 51.2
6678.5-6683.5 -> 49.5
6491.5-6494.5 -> 48.1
